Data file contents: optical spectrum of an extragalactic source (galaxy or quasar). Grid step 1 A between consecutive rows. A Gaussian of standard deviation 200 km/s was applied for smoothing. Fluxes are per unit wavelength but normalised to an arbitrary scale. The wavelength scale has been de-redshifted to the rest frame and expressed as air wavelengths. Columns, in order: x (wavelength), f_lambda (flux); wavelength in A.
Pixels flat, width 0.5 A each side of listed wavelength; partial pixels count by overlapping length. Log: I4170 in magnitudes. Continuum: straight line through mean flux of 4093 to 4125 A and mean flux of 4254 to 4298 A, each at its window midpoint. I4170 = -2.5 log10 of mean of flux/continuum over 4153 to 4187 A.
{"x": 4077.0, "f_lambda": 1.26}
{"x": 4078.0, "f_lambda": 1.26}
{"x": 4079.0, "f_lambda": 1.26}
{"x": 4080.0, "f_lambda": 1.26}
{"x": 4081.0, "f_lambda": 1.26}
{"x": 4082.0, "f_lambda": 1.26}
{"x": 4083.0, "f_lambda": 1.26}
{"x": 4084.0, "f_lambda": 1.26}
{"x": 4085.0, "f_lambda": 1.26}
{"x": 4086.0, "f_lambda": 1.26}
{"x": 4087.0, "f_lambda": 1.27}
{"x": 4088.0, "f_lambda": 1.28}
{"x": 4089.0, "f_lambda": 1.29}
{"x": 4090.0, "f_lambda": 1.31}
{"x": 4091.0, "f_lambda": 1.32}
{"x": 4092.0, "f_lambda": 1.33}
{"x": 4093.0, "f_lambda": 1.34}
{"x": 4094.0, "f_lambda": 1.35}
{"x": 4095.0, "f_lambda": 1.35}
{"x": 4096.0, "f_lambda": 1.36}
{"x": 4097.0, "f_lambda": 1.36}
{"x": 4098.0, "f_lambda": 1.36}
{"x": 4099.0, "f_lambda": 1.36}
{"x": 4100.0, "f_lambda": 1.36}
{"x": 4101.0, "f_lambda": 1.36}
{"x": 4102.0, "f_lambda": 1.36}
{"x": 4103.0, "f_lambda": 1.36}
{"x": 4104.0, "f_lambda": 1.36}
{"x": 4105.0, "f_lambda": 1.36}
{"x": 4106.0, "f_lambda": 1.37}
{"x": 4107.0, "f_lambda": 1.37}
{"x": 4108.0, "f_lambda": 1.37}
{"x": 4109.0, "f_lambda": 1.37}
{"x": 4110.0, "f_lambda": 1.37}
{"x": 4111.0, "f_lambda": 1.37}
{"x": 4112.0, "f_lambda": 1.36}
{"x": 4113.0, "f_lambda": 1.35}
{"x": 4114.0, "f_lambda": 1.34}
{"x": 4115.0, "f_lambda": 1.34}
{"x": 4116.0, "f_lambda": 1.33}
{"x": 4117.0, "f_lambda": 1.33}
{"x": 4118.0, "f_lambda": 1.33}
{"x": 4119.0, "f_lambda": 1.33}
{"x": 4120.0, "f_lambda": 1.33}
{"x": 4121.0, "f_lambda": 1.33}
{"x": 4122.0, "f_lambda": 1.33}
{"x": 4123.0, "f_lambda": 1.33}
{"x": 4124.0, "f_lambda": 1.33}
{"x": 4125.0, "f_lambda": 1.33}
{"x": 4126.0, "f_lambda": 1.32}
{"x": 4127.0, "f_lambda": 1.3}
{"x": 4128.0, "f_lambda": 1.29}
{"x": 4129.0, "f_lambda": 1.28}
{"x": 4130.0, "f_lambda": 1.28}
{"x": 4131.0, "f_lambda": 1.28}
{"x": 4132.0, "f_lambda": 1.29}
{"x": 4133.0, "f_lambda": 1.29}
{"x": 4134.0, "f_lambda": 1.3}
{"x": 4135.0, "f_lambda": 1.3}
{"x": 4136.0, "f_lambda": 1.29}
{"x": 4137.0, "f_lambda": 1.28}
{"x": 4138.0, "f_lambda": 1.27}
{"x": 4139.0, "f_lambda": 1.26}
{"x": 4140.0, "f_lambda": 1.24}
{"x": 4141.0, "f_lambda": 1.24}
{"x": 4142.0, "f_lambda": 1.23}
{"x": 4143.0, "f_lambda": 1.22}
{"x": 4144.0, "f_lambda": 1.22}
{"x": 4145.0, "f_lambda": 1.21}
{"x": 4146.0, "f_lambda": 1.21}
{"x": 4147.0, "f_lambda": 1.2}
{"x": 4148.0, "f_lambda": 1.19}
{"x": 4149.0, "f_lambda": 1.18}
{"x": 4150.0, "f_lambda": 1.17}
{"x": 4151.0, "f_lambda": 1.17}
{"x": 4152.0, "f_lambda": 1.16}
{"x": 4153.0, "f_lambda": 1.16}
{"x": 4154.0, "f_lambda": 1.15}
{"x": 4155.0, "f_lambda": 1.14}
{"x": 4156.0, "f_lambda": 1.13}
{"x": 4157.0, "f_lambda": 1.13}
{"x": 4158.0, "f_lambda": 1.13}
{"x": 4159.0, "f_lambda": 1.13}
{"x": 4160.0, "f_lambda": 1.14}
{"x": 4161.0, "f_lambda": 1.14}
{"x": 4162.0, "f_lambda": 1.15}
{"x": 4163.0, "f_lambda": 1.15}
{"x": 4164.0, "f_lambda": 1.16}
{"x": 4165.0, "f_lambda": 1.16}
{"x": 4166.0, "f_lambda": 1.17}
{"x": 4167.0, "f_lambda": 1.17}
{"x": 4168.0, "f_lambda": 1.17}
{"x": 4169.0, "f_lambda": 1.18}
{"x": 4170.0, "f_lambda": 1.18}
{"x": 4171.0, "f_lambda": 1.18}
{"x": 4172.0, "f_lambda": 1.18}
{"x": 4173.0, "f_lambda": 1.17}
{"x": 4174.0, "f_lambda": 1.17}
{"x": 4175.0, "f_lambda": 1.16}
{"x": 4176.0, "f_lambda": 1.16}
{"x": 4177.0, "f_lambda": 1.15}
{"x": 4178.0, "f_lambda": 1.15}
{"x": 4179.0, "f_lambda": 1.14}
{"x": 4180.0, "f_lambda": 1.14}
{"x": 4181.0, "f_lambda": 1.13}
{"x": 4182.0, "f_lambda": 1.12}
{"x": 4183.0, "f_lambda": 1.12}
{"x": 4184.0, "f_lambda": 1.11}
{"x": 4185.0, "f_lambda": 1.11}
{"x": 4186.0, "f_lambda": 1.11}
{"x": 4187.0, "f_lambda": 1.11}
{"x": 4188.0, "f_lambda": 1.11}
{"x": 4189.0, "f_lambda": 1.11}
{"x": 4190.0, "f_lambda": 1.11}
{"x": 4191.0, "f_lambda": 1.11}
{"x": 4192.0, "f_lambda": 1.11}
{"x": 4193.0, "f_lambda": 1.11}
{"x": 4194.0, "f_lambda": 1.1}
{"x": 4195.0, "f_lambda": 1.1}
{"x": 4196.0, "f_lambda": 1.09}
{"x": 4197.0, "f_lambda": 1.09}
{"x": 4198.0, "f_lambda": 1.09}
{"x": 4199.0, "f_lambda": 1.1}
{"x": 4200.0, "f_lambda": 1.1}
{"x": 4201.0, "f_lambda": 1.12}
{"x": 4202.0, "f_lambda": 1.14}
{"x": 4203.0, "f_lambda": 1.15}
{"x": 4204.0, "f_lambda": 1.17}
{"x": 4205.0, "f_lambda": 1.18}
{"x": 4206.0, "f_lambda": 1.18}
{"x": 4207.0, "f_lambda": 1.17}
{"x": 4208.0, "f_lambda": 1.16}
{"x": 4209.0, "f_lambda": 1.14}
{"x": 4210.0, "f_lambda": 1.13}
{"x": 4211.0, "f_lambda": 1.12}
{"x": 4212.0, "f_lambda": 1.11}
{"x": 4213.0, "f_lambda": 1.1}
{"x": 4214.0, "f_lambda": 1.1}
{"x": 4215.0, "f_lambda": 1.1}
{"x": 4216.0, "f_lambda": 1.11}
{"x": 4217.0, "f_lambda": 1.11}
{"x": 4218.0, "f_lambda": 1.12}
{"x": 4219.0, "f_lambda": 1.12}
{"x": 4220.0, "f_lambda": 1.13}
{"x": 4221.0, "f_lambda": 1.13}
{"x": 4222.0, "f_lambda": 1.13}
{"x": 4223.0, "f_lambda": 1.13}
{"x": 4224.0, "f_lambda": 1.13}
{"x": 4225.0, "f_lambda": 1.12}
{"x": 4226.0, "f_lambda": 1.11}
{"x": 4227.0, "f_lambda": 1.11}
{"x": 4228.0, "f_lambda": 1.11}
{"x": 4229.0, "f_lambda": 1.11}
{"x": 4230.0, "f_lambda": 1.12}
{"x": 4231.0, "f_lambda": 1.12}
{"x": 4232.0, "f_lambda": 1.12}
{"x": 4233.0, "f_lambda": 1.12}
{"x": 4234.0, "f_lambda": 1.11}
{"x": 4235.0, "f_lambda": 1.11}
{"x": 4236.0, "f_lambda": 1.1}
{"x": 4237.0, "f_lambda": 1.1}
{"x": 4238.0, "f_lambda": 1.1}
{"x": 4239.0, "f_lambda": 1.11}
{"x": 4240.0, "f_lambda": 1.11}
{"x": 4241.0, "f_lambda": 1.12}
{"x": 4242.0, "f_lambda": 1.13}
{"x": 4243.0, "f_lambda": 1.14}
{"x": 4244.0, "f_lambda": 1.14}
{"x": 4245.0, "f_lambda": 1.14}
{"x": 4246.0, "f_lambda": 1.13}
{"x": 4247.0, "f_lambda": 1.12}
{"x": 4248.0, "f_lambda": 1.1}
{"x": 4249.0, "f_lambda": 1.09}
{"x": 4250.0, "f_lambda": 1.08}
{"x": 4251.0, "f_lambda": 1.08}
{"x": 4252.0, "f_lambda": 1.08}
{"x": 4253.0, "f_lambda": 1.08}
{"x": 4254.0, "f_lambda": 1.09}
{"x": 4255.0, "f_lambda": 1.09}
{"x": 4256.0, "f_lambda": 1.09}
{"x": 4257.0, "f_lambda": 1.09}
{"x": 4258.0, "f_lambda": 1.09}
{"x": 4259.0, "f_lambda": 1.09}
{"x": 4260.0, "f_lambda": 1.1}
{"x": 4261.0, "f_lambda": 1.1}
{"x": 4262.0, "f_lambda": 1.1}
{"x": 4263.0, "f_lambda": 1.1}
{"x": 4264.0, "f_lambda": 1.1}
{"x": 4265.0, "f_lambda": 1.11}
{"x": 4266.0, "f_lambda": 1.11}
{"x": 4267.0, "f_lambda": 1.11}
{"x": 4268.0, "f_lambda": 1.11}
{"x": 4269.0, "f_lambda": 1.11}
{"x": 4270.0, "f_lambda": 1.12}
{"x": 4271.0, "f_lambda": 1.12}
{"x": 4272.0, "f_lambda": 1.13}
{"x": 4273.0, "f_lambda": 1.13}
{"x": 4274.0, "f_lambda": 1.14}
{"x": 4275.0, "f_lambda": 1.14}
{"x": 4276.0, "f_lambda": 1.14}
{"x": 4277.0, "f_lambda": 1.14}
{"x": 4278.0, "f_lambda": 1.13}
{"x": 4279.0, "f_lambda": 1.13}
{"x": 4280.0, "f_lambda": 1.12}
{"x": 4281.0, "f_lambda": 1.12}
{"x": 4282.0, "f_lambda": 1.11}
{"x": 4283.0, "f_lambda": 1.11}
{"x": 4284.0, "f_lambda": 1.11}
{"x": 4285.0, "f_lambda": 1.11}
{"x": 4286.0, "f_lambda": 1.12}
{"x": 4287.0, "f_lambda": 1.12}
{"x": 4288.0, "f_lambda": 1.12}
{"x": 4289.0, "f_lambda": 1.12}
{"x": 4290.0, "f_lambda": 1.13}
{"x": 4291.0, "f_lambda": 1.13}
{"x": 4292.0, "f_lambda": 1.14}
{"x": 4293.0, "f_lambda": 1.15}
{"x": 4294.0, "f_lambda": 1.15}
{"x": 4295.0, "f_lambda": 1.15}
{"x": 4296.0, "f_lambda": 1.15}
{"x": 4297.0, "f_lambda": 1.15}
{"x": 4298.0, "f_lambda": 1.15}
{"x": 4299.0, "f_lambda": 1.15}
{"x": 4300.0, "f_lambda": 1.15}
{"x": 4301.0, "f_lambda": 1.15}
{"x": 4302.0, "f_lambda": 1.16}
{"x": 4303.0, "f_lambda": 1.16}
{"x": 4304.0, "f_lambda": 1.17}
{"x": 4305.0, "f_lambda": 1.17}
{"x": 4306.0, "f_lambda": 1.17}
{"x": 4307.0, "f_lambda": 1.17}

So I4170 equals 0.11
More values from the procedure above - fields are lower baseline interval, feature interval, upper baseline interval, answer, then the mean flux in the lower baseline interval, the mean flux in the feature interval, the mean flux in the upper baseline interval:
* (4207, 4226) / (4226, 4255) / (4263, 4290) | 0.01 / 1.12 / 1.11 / 1.12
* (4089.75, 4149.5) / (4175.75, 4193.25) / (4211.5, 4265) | 0.07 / 1.31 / 1.12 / 1.11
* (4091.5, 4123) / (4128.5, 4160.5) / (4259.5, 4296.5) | 0.08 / 1.35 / 1.21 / 1.12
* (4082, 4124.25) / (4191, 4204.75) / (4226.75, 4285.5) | 0.08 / 1.33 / 1.11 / 1.11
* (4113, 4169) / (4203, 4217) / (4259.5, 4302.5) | 0.04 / 1.24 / 1.14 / 1.13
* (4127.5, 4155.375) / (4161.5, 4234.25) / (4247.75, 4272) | 0.04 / 1.23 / 1.13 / 1.1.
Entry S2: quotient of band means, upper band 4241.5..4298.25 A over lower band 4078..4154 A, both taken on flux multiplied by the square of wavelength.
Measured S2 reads 0.93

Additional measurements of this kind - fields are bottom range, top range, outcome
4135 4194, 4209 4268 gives 0.99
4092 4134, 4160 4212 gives 0.88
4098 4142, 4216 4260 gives 0.89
